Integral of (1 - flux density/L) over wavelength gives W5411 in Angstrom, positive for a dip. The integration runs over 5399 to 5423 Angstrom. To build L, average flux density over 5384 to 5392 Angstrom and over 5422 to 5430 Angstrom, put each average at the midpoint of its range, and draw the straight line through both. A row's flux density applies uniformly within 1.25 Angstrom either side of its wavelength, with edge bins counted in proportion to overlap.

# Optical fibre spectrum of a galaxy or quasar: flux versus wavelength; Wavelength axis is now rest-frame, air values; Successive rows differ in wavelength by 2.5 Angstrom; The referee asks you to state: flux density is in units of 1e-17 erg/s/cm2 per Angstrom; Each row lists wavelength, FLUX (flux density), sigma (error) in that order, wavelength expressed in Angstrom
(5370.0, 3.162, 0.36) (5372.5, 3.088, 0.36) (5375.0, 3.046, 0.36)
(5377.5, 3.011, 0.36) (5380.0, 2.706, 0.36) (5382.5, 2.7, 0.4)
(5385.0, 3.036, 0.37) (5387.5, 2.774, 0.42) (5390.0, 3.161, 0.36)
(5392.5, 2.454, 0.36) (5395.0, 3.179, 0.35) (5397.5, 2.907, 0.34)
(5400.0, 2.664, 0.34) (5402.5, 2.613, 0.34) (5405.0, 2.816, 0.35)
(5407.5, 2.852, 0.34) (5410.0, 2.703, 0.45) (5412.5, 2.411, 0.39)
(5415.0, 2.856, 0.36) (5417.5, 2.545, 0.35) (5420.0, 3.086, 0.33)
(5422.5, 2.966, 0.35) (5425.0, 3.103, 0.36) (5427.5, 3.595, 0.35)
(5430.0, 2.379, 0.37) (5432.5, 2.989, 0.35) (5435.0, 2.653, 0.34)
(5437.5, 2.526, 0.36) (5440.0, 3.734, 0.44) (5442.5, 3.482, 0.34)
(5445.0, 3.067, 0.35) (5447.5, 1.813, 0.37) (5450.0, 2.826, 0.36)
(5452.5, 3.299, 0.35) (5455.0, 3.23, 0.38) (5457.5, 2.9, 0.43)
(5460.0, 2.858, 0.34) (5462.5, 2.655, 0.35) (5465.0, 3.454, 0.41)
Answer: 2.4 Angstrom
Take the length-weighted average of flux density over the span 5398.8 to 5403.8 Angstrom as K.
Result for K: 2.64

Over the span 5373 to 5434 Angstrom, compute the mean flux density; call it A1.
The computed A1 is 2.86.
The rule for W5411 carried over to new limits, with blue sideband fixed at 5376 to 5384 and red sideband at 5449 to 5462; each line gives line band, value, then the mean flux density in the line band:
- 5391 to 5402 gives 0.2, 2.8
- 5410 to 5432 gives 0.4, 2.86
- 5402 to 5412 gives 0.5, 2.73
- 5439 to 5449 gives -0.1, 3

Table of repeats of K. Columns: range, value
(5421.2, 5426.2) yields 3.03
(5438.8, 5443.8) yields 3.6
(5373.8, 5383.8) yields 2.87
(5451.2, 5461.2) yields 3.07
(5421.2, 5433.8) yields 3.01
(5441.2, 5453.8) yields 2.9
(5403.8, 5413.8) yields 2.7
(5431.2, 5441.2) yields 2.97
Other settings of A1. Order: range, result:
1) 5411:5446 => 2.95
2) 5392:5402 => 2.81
